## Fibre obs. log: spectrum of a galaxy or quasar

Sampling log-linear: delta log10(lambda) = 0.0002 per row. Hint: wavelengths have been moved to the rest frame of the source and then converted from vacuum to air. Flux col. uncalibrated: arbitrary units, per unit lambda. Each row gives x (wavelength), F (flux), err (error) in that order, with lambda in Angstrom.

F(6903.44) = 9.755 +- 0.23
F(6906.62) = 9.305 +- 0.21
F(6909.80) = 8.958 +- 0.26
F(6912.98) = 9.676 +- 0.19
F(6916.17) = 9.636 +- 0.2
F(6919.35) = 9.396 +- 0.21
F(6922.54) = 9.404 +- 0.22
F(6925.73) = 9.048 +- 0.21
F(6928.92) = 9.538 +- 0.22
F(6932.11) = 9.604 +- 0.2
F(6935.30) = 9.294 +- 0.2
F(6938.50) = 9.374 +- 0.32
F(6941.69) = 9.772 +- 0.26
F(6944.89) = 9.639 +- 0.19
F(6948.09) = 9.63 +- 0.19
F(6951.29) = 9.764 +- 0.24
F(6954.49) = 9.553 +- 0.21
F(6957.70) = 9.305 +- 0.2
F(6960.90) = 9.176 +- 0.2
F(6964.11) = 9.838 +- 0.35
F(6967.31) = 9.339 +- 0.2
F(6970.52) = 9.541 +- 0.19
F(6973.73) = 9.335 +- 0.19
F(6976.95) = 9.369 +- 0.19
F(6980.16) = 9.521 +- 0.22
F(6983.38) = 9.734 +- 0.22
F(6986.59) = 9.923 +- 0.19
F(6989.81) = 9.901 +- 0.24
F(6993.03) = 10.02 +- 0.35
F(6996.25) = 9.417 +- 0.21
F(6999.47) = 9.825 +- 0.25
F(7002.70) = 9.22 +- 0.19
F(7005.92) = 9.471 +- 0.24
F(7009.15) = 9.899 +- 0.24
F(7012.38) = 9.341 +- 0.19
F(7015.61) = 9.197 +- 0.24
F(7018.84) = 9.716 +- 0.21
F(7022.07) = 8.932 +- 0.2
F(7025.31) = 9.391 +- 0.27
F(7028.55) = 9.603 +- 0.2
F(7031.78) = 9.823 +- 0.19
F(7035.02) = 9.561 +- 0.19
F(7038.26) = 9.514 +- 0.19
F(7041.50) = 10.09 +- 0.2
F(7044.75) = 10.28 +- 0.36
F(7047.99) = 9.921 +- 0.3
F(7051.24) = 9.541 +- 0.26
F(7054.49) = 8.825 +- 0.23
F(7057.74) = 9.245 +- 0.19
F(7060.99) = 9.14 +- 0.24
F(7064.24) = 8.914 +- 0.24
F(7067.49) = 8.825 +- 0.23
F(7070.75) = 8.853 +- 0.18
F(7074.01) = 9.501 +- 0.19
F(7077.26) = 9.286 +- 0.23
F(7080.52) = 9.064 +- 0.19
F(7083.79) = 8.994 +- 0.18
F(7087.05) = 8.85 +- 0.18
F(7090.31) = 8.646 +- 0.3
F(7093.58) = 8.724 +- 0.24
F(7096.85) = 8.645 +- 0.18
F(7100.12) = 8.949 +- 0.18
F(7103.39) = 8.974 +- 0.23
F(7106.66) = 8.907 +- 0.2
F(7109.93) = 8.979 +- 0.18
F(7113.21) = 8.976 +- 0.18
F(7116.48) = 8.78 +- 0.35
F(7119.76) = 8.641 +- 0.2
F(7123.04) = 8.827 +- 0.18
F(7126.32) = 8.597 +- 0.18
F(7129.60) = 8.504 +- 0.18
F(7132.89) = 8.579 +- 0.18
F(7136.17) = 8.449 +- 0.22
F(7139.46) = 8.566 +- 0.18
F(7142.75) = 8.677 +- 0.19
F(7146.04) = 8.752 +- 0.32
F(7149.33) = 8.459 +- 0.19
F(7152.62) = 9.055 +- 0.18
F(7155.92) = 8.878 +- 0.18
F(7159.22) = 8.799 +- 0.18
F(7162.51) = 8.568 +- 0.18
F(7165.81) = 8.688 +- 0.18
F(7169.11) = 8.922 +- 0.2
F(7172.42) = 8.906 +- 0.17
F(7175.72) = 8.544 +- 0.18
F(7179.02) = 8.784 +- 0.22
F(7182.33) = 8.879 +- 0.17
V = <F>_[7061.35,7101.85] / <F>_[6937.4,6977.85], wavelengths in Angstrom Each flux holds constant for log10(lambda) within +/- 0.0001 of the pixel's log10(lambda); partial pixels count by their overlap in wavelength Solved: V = 0.94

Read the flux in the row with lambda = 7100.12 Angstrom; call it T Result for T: 8.949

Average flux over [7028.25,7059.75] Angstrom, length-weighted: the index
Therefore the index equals 9.64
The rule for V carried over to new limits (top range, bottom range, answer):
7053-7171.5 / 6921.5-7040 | 0.93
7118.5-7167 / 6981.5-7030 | 0.91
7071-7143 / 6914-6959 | 0.93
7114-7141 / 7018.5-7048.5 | 0.89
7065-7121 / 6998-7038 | 0.94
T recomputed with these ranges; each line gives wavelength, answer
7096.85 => 8.645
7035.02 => 9.561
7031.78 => 9.823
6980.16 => 9.521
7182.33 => 8.879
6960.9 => 9.176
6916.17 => 9.636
